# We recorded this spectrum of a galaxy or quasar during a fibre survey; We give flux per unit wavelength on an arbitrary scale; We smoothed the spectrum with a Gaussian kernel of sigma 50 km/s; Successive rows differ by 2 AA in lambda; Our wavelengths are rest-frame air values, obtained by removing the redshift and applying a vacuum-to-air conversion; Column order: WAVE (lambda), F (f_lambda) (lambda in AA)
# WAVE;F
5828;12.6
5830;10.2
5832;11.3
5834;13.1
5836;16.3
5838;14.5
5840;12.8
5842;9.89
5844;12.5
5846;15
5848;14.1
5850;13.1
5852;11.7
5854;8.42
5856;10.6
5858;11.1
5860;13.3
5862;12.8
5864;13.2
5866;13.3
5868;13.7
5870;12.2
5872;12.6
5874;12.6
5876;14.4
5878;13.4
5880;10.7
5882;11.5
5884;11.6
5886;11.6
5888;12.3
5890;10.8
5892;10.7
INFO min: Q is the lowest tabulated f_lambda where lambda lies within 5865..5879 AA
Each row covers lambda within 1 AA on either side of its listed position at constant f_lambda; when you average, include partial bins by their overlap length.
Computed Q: 12.2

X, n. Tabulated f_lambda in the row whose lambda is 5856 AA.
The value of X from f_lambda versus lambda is 10.6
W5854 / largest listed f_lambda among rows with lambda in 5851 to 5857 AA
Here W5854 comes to 11.7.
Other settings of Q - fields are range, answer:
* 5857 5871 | 11.1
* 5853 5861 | 8.42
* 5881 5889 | 11.5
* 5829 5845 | 9.89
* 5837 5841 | 12.8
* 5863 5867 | 13.2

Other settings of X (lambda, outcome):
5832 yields 11.3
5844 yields 12.5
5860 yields 13.3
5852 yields 11.7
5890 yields 10.8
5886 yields 11.6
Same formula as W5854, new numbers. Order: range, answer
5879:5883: 11.5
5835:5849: 16.3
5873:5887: 14.4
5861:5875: 13.7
